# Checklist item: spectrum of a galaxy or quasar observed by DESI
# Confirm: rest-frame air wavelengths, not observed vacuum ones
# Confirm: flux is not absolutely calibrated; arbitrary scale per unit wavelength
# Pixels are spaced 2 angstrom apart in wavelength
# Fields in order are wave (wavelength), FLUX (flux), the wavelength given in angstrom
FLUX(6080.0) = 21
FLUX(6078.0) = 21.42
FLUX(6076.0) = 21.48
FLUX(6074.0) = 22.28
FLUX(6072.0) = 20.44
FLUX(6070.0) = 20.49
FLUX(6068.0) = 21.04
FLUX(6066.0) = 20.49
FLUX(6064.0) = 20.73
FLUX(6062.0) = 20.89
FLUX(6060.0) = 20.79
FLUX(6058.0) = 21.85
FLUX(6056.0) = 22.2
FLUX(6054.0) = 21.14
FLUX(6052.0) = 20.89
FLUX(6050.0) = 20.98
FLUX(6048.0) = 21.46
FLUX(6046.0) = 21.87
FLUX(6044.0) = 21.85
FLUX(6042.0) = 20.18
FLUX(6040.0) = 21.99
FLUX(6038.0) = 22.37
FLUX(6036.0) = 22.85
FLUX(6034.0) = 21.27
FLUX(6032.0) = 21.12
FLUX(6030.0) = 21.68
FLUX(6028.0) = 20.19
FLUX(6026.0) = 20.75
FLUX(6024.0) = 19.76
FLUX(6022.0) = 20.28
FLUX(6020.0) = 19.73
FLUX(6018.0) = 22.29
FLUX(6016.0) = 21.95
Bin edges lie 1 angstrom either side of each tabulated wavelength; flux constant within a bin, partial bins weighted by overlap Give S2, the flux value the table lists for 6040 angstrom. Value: 21.99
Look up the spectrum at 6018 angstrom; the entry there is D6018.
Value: 22.29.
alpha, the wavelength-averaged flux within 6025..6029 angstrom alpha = 20.5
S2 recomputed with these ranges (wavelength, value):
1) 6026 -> 20.75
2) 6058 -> 21.85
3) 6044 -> 21.85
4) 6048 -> 21.46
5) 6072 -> 20.44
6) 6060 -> 20.79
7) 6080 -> 21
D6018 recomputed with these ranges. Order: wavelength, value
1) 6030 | 21.68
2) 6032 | 21.12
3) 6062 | 20.89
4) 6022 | 20.28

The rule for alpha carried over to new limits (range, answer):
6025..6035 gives 21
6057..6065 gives 21.1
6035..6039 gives 22.6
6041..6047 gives 21.3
